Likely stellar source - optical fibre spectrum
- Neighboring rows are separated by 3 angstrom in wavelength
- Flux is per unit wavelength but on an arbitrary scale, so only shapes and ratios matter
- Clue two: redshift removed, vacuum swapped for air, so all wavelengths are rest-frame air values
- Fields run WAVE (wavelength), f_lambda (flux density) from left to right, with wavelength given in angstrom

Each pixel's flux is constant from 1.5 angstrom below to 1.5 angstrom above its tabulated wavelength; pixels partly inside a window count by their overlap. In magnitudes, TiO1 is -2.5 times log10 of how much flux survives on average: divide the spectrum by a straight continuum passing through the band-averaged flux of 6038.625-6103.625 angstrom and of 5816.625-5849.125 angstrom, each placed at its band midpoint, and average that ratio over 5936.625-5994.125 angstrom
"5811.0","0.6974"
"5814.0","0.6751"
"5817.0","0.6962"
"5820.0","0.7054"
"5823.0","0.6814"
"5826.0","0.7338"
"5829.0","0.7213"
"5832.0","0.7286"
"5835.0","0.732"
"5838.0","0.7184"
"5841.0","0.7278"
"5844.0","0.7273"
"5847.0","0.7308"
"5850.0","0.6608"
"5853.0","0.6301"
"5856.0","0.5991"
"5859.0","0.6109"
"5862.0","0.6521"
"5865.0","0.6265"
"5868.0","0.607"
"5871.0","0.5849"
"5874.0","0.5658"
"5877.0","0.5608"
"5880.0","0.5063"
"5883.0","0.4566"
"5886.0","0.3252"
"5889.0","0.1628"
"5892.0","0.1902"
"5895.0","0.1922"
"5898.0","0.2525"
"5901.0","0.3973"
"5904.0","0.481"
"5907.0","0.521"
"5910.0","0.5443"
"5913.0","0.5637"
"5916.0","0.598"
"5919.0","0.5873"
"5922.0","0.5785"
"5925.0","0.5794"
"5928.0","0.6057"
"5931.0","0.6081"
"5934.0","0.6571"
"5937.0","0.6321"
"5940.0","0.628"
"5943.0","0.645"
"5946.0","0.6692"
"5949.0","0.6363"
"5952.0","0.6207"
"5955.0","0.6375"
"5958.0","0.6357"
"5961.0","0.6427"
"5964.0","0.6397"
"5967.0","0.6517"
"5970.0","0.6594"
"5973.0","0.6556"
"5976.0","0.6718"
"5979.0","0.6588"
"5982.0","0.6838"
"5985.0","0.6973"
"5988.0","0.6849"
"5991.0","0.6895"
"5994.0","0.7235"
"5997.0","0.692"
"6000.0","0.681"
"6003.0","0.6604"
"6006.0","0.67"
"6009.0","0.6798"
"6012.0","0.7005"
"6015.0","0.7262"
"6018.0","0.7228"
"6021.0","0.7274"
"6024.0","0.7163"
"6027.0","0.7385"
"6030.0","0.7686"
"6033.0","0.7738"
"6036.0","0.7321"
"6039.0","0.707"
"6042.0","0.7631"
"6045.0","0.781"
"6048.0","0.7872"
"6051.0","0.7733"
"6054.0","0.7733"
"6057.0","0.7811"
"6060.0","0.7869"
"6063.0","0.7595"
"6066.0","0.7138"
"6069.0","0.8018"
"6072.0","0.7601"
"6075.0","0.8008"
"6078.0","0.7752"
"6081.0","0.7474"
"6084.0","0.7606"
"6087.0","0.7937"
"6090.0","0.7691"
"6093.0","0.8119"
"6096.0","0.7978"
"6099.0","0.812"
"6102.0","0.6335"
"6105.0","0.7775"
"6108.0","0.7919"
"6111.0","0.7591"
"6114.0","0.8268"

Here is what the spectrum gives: 0.14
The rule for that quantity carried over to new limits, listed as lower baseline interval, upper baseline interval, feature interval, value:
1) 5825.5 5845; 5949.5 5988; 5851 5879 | 0.178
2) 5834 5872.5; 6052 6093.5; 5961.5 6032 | 0.066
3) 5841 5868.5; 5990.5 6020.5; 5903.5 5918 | 0.220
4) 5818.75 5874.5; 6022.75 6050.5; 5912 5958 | 0.151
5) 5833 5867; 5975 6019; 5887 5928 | 0.475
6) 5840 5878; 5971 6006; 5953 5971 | 0.047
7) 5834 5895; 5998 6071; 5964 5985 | 0.017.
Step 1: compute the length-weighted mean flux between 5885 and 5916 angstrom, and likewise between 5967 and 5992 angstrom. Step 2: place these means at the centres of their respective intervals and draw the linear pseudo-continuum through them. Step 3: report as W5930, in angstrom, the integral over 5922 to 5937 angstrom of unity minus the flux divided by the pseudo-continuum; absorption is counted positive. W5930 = -3.9 angstrom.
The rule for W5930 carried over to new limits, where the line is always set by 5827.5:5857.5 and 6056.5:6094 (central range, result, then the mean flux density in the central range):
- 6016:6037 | 0.5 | 0.74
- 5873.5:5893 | 8.7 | 0.392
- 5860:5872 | 1.5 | 0.619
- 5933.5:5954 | 2.5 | 0.64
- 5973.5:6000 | 2.1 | 0.686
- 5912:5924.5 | 2.4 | 0.582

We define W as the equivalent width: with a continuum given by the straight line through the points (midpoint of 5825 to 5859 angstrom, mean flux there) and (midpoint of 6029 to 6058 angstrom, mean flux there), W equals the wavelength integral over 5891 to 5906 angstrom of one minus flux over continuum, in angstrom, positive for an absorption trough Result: 8.4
